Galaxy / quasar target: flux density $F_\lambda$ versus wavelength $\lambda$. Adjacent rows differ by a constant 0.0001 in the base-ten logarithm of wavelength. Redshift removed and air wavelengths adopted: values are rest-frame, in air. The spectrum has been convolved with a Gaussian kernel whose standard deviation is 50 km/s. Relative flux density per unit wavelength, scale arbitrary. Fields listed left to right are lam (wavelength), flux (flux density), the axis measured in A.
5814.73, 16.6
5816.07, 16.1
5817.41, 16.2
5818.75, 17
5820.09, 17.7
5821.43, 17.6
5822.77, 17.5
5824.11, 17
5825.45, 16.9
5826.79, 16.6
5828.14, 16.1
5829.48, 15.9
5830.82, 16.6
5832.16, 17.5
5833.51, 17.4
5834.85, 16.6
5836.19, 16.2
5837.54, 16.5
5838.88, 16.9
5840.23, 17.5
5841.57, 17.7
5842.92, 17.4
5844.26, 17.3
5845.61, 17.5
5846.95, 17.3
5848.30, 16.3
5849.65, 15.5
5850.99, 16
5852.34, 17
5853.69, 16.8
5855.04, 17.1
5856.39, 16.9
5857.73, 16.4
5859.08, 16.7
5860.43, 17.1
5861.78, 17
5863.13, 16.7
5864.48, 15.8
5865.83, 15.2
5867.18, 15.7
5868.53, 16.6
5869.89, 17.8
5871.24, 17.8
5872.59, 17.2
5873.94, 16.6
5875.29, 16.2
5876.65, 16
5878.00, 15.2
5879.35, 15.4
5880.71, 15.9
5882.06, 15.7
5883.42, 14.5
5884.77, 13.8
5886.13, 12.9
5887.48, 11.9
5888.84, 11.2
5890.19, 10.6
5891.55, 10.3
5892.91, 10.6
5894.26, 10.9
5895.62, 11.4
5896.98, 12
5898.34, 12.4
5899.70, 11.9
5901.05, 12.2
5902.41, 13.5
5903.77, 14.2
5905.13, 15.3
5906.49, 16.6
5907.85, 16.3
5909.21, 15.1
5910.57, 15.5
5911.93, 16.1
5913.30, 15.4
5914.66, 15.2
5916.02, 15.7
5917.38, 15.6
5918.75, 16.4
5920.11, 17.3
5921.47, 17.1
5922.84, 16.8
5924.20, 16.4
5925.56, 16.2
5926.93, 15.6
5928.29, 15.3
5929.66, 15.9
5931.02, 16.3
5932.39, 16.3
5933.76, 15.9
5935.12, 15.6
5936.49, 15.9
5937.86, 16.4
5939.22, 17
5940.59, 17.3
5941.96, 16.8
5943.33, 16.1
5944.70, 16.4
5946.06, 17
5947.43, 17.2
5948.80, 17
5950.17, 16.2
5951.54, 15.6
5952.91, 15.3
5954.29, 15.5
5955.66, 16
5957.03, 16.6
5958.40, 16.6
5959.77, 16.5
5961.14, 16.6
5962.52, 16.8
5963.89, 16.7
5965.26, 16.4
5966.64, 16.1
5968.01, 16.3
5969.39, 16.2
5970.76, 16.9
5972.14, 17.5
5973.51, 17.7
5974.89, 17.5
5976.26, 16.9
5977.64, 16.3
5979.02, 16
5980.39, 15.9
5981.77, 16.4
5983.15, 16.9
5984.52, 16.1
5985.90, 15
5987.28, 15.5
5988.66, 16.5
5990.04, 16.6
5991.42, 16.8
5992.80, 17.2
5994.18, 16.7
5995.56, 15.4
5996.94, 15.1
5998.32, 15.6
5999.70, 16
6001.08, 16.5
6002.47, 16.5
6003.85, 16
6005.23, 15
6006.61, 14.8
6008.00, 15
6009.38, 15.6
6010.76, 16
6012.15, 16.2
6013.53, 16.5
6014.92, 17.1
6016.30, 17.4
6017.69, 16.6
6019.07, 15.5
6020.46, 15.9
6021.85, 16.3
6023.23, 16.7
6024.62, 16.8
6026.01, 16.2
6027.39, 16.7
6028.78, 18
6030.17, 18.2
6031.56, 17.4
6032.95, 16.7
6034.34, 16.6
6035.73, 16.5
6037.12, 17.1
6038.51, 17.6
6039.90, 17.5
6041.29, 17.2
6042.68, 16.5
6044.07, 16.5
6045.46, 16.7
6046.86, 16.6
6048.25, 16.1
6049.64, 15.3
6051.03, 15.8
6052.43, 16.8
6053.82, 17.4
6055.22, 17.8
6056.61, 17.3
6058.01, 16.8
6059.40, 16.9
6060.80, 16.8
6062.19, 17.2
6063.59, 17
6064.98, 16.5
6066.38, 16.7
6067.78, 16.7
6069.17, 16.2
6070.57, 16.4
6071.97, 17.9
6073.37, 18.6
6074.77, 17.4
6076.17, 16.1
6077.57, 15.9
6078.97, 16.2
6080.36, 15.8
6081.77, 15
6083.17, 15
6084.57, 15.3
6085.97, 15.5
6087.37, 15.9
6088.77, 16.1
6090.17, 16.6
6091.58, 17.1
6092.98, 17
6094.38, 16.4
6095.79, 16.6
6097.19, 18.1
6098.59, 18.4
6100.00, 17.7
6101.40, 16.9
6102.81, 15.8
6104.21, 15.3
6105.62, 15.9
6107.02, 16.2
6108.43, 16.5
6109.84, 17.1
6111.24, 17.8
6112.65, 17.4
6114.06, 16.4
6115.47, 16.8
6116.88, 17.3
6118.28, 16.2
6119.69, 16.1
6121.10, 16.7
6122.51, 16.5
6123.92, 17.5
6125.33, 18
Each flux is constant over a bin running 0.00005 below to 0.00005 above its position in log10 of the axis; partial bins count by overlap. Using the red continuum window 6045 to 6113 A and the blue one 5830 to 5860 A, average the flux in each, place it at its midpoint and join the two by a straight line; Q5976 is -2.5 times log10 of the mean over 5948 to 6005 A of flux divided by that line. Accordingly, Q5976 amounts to 0.03 mag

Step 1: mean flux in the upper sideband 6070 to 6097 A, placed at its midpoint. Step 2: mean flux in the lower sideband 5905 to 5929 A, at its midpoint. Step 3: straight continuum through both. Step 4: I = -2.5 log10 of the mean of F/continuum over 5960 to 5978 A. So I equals -0.042 mag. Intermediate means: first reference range 16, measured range 16.8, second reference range 16.4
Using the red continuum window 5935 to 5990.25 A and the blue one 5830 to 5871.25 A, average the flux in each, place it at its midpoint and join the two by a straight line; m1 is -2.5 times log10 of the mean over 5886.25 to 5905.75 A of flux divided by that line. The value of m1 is 0.35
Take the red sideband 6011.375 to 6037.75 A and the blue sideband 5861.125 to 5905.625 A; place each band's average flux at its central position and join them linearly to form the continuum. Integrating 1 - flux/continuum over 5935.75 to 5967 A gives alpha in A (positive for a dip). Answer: -2.00 A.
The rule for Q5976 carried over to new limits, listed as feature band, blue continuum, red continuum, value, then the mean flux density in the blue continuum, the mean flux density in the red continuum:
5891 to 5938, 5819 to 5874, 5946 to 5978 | 0.126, 16.8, 16.5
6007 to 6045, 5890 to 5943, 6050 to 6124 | -0.041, 15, 16.7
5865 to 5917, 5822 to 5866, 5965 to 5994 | 0.160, 16.8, 16.5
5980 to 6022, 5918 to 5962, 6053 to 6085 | 0.028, 16.3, 16.7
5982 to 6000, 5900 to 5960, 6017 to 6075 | 0.020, 16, 16.8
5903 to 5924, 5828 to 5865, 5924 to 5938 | 0.015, 16.8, 15.9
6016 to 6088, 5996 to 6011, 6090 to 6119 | -0.029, 15.6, 16.8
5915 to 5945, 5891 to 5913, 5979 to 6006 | -0.143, 13.4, 16.1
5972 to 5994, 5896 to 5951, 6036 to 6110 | -0.032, 15.7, 16.6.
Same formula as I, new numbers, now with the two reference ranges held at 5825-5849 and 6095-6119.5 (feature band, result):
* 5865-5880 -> 0.04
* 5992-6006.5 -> 0.06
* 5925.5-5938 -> 0.06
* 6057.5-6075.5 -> -0.01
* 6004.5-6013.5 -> 0.09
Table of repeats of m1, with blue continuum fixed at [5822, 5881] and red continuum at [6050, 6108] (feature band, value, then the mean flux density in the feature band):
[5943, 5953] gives 0.01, 16.4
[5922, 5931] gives 0.04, 16.1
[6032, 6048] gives -0.02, 16.8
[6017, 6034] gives -0.01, 16.7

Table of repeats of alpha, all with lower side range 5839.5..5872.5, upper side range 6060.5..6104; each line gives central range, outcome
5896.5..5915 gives 2.6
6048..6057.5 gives 0.0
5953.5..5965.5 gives 0.2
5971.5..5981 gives -0.1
